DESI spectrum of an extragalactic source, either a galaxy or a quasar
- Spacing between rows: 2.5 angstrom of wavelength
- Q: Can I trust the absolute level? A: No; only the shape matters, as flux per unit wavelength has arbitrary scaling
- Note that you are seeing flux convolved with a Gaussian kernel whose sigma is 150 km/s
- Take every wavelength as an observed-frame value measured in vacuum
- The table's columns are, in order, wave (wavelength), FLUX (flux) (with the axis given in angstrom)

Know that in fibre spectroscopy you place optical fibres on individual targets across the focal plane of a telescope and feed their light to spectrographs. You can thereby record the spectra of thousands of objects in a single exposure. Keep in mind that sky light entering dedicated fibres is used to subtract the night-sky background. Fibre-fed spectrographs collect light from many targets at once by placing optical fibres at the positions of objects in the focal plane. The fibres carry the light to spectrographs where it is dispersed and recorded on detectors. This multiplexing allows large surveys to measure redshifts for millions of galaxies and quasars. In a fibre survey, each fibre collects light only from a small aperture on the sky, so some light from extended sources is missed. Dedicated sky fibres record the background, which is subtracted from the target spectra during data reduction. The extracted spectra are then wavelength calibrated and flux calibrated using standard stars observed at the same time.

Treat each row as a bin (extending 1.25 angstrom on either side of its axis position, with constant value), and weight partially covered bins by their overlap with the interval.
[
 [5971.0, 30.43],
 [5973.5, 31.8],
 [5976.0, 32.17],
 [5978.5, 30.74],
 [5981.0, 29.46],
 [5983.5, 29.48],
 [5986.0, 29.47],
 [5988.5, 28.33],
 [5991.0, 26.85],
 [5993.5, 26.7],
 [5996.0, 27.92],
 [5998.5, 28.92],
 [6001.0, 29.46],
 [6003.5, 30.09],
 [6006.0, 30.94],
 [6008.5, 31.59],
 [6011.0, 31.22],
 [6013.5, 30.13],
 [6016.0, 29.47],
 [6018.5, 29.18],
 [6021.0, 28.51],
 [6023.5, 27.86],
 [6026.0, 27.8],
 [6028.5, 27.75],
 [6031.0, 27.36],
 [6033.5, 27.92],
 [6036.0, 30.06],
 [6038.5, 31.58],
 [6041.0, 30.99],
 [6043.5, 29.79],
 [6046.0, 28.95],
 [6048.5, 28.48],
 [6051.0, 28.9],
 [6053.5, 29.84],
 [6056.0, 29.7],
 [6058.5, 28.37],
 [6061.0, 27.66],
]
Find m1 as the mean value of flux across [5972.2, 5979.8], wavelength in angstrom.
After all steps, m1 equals 31.5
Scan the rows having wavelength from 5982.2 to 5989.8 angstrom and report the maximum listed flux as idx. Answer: 29.48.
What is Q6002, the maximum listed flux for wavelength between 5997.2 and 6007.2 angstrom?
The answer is 30.94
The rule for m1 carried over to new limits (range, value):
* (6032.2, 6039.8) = 29.8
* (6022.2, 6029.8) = 27.8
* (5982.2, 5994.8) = 28.2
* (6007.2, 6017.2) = 30.6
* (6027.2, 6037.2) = 28.3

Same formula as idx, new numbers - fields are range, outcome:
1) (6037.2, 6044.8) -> 31.58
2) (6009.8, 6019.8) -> 31.22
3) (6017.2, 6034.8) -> 29.18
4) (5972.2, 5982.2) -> 32.17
